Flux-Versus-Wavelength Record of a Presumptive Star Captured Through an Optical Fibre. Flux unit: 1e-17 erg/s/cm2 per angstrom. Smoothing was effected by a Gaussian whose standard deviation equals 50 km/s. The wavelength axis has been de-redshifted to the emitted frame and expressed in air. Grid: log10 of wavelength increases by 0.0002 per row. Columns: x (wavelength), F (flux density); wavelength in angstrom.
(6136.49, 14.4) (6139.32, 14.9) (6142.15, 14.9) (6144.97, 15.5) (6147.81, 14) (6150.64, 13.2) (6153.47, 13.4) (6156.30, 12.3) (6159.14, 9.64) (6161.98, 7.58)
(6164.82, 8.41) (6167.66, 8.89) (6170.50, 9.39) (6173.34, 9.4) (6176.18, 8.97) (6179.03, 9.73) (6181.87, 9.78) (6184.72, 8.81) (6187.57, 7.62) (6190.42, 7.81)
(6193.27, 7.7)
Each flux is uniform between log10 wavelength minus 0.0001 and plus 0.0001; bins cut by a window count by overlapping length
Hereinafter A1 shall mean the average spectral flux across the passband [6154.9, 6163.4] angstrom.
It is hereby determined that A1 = 9.82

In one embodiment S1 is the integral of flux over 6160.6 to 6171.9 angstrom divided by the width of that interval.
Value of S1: 8.57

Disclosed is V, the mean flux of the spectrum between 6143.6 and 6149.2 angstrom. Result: 14.7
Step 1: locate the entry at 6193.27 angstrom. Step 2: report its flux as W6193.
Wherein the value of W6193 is 7.7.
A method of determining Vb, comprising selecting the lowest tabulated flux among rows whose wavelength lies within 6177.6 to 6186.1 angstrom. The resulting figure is 8.81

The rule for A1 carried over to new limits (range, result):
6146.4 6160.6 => 12.5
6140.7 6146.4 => 15.2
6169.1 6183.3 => 9.46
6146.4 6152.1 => 13.6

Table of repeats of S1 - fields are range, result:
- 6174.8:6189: 8.98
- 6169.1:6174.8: 9.4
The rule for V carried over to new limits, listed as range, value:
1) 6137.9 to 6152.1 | 14.5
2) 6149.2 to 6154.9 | 13.3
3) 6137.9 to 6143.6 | 14.9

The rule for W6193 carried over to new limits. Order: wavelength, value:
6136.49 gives 14.4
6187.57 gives 7.62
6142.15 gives 14.9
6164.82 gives 8.41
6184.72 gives 8.81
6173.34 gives 9.4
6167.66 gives 8.89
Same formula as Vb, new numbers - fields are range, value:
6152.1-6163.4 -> 7.58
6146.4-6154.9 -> 13.2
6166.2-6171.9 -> 8.89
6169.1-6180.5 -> 8.97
